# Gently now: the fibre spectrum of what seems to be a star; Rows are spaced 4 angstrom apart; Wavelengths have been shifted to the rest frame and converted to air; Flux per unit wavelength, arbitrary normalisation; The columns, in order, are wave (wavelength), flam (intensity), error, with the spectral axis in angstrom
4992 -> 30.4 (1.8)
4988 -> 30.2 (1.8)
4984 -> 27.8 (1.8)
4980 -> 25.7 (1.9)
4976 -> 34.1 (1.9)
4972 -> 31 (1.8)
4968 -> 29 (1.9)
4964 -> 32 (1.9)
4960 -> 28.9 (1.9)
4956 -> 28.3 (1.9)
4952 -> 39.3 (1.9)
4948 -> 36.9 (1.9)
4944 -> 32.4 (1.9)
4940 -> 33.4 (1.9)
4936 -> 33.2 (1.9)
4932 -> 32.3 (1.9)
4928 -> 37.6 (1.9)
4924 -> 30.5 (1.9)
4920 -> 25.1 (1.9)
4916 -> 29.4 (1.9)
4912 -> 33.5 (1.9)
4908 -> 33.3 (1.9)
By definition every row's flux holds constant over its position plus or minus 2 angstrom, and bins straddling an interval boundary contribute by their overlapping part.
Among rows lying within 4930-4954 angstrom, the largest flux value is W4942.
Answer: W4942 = 39.3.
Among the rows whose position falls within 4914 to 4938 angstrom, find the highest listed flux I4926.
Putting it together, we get 37.6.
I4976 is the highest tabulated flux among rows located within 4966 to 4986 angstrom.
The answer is 34.1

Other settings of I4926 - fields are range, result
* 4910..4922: 33.5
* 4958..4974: 32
